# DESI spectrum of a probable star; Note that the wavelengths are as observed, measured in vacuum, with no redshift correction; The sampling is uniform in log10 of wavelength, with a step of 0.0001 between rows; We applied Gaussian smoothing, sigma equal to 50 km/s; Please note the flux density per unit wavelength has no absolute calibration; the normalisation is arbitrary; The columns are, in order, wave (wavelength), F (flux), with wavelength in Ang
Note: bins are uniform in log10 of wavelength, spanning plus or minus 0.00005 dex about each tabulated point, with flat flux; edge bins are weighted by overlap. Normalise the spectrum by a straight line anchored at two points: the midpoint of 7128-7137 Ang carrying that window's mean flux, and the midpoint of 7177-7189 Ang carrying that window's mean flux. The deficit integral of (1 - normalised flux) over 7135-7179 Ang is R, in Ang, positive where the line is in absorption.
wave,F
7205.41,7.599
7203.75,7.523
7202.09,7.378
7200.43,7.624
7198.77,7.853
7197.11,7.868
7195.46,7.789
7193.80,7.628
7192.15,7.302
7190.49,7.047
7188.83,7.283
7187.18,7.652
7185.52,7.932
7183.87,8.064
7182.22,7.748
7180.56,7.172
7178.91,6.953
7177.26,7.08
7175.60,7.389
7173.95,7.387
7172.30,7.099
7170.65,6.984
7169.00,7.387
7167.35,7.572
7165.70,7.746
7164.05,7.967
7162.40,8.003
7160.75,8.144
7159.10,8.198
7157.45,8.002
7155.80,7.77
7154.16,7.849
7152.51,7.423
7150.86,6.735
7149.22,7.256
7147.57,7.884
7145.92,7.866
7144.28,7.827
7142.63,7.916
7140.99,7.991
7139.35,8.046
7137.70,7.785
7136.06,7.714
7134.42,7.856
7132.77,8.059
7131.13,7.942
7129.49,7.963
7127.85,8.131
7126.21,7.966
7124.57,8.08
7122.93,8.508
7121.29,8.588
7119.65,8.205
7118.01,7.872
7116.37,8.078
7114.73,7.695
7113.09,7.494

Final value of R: 0.5 Ang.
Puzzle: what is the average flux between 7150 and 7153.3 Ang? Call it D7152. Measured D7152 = 7.08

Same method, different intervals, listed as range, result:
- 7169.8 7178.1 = 7.19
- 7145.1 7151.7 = 7.43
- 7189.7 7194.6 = 7.33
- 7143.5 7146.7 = 7.86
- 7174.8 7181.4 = 7.14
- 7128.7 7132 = 7.96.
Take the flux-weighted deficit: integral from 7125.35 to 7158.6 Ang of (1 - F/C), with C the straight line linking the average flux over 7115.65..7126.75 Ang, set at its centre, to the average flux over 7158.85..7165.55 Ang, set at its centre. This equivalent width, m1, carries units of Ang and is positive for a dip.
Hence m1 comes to 1.26 Ang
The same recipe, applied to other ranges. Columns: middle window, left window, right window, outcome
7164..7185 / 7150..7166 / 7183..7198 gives 0.8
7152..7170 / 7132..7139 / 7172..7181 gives -0.9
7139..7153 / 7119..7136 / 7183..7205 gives 0.6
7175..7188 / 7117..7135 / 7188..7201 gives 0.3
